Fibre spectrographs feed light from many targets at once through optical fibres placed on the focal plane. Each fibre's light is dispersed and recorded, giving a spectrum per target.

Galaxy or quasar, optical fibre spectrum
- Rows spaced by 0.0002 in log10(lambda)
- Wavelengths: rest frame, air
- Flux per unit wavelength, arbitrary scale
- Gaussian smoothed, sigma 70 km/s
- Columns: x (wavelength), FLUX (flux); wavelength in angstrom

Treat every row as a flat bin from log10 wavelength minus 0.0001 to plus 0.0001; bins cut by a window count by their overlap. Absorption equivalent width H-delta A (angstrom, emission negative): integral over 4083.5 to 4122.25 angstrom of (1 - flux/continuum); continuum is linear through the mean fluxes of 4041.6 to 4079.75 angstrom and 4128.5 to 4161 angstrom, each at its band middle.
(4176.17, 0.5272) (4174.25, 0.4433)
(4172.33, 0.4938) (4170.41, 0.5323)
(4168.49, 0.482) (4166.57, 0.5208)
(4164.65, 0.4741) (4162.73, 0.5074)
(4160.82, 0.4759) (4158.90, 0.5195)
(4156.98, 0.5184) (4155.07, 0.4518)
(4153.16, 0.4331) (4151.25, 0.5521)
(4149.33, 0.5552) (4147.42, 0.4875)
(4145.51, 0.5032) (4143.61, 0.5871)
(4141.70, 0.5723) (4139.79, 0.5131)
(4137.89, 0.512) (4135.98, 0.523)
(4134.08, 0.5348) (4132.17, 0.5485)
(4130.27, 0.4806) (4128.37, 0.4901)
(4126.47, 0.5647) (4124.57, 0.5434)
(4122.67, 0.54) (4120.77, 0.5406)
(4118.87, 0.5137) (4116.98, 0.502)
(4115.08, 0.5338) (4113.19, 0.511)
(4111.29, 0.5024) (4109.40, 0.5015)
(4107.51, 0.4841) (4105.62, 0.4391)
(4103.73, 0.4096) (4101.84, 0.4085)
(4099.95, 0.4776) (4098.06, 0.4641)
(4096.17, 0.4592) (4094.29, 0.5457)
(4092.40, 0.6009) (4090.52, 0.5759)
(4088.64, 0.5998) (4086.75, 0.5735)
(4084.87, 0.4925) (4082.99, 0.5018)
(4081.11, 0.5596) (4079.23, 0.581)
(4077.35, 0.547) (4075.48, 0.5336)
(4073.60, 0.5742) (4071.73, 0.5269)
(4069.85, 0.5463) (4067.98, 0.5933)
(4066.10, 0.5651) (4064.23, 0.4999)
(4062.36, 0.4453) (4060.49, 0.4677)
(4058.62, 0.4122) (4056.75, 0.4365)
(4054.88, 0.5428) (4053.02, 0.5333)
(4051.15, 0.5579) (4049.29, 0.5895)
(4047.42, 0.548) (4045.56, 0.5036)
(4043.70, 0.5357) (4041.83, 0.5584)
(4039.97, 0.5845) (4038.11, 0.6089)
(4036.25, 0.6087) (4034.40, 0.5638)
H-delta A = 1.1 angstrom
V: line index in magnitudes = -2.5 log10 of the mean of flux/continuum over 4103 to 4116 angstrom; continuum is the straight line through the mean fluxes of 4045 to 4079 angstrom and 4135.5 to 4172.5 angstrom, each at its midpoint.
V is 0.07 mag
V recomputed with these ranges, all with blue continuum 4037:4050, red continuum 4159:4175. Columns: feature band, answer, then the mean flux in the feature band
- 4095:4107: 0.19 mag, 0.446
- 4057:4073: 0.09 mag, 0.505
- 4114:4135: -0.02 mag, 0.526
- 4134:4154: -0.04 mag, 0.525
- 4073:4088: -0.01 mag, 0.546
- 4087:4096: -0.07 mag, 0.57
